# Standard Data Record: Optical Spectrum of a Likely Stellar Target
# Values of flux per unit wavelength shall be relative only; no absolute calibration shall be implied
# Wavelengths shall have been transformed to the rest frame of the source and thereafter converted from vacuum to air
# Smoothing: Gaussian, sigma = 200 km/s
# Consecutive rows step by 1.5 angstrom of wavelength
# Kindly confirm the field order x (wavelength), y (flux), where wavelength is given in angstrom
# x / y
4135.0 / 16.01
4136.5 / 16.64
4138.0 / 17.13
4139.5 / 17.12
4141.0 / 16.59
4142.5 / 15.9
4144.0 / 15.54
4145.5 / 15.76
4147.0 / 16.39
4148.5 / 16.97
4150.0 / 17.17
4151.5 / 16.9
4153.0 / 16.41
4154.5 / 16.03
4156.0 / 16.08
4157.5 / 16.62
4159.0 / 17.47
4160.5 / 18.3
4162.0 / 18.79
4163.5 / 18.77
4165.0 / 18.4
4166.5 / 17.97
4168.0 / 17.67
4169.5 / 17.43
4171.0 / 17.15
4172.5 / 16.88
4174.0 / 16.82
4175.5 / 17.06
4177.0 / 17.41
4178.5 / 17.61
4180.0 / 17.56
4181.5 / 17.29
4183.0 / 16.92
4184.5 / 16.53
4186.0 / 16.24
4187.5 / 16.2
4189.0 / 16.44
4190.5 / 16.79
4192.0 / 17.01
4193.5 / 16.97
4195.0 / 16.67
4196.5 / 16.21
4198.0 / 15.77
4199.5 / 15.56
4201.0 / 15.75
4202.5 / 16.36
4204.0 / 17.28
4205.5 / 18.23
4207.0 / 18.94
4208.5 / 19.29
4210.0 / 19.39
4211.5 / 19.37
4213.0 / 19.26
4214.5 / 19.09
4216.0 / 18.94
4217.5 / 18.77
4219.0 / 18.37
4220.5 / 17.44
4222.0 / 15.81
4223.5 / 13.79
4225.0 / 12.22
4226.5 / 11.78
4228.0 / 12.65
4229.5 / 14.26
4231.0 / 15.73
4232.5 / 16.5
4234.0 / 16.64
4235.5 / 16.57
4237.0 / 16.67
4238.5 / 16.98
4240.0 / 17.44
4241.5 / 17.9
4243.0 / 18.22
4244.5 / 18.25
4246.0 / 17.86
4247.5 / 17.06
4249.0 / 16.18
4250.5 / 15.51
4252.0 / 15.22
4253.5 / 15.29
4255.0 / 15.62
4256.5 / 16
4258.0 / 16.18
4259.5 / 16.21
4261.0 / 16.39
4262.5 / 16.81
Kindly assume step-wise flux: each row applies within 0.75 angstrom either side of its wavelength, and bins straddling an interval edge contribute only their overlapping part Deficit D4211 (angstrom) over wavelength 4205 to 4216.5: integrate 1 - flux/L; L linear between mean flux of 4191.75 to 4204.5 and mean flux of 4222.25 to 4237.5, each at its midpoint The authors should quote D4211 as -2.5 angstrom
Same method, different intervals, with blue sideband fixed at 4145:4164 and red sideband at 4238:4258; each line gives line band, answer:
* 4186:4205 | 0.52 angstrom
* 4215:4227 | 0.55 angstrom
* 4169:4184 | -0.21 angstrom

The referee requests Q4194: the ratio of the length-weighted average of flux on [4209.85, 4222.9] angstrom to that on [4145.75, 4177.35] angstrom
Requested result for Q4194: 1.1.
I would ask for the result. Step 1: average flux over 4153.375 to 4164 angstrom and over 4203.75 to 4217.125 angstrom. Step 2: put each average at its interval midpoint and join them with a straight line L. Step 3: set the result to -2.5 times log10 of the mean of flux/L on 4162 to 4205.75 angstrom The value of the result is 0.067 mag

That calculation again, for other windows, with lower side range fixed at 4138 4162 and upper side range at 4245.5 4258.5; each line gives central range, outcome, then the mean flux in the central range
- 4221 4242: 0.06 mag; 15.3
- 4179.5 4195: -0.02 mag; 16.8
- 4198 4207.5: -0.03 mag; 16.9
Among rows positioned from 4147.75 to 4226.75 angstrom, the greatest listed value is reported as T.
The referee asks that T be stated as 19.39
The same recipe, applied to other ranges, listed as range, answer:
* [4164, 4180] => 18.4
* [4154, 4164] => 18.79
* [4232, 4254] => 18.25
